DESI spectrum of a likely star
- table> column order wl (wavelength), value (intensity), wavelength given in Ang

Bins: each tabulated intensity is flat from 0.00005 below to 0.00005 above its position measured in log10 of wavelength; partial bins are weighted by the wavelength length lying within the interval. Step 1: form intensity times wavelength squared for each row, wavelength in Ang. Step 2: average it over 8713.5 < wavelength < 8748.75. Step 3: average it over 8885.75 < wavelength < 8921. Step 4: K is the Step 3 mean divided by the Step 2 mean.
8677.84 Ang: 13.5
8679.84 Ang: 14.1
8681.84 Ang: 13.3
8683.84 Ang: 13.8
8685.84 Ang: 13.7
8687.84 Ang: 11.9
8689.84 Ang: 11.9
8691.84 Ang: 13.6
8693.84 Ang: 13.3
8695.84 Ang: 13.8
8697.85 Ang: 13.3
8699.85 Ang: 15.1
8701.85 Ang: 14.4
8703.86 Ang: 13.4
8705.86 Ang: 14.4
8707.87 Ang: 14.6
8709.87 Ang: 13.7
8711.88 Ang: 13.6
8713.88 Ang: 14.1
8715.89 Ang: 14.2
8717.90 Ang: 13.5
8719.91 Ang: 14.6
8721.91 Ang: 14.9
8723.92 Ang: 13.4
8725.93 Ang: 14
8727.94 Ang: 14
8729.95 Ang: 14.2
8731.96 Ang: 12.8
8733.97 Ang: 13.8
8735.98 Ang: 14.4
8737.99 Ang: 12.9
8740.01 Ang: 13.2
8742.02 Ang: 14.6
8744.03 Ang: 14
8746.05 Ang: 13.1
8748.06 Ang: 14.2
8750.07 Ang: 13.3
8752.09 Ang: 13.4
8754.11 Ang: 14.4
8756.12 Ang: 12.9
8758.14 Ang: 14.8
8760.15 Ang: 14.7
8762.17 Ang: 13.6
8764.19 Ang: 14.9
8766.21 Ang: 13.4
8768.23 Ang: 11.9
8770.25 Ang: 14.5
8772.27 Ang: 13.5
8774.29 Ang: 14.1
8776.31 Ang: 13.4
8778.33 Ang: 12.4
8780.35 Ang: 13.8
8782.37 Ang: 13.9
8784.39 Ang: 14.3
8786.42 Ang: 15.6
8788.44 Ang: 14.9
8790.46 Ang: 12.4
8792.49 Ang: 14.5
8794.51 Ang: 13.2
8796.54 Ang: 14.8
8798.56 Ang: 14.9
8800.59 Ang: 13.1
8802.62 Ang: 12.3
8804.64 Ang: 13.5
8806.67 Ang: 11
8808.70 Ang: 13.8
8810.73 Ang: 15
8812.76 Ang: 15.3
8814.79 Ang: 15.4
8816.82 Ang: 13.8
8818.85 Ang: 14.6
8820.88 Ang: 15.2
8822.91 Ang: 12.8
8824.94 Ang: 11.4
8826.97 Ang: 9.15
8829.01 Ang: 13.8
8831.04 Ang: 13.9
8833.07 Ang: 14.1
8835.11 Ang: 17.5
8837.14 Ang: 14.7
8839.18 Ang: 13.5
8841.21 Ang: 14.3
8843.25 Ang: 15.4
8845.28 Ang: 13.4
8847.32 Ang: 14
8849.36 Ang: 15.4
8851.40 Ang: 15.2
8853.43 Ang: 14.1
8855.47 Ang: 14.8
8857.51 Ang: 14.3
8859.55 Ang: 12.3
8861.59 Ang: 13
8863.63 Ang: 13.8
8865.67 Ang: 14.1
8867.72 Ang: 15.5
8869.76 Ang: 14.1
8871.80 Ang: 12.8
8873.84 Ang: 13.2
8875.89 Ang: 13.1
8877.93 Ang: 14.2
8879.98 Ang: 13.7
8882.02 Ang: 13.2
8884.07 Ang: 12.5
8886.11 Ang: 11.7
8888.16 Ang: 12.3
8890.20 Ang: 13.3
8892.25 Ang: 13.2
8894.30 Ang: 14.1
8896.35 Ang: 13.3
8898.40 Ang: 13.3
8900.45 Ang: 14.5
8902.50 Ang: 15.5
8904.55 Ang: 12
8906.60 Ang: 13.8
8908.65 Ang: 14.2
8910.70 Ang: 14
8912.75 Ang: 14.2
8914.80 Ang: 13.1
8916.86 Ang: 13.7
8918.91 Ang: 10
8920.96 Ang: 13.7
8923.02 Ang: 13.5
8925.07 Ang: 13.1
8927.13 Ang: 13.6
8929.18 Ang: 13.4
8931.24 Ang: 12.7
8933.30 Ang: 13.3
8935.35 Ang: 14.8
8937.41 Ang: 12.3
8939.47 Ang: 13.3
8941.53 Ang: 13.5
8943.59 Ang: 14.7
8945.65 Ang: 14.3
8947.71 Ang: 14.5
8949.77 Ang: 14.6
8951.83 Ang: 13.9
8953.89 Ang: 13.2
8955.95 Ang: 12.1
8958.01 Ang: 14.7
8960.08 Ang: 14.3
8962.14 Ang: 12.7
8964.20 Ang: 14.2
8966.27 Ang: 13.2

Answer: 1.0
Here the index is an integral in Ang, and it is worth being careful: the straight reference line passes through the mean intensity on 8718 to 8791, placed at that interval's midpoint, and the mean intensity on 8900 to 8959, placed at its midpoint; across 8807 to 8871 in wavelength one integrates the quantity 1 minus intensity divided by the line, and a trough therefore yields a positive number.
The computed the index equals -1.7 Ang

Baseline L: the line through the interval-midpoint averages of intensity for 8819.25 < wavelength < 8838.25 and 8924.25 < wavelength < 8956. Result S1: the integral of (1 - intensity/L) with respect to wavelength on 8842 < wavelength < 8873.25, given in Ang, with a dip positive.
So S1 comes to -1.1 Ang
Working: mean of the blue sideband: 13.6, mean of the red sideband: 13.6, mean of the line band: 14.1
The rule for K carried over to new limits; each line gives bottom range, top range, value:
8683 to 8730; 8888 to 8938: 1.02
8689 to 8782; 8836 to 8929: 1.02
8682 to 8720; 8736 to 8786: 1.02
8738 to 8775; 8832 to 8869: 1.07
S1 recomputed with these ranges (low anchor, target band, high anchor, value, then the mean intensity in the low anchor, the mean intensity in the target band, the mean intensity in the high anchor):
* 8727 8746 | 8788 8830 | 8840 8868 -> 1.4 Ang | 13.7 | 13.5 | 14.2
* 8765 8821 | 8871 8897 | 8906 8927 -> 0.7 Ang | 13.9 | 13.1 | 13.3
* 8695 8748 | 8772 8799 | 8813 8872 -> 0.0 Ang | 13.9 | 14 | 14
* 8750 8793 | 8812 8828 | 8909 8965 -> 0.4 Ang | 13.8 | 13.4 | 13.5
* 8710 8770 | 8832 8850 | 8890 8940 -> -1.4 Ang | 13.8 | 14.7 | 13.4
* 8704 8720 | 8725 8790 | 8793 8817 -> 0.5 Ang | 14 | 13.8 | 13.9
